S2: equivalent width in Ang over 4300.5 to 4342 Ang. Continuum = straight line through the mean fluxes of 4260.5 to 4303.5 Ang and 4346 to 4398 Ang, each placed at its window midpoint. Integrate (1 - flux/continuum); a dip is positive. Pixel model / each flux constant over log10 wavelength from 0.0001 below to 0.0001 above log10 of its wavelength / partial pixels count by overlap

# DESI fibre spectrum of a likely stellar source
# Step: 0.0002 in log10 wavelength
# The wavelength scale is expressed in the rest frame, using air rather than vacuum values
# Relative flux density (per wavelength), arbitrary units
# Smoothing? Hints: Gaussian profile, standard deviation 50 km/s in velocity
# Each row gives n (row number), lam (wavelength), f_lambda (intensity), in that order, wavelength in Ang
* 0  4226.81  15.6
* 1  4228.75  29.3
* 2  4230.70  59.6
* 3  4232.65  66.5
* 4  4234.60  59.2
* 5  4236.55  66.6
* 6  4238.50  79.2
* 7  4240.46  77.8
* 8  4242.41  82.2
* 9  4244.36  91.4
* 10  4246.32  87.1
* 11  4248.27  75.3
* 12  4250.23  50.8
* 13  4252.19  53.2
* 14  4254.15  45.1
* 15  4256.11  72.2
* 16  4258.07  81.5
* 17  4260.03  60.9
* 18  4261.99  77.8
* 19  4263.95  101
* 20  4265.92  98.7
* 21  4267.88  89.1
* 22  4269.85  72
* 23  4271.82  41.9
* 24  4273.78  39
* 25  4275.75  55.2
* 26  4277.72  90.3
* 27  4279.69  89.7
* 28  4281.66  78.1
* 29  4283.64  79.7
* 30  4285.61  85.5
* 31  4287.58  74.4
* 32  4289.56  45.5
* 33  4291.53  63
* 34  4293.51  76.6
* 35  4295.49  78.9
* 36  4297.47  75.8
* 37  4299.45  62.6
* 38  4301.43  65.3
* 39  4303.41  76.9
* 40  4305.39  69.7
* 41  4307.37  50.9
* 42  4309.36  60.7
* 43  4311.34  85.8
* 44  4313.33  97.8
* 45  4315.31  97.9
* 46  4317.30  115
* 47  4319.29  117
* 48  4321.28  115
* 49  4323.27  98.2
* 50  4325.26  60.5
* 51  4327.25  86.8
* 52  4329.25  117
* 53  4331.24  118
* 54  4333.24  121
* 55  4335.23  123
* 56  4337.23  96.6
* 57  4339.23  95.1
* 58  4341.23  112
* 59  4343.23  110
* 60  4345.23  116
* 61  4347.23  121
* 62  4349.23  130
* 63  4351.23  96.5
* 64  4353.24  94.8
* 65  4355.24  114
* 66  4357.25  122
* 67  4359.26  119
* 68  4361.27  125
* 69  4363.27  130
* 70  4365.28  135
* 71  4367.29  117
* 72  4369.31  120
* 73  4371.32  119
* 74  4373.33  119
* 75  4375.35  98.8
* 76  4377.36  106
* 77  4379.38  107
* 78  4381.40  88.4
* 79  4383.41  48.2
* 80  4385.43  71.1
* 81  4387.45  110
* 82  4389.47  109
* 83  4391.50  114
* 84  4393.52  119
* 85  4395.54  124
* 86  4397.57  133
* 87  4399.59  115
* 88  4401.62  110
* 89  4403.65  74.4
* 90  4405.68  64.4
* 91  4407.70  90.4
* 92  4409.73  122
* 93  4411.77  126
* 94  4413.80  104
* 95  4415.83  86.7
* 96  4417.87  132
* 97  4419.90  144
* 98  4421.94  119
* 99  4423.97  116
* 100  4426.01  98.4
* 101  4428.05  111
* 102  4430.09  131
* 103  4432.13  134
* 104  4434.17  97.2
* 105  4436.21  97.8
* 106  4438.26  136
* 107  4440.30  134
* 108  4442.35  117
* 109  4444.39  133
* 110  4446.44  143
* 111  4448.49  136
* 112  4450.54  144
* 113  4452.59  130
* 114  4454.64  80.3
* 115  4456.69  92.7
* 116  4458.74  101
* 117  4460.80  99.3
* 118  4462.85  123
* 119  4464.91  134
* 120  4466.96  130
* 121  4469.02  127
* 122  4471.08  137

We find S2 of -1.9 Ang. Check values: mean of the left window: 73.3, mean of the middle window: 94.3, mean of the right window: 111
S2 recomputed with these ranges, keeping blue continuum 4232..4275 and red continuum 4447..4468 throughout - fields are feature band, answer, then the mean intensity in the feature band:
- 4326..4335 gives -2.2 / 110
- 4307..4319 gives -0.5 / 88.3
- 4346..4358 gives -2.5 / 113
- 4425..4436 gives -0.2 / 113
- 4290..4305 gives 2.0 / 70.3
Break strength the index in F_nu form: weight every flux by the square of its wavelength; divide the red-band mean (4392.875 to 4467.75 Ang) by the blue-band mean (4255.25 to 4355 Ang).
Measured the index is 1.4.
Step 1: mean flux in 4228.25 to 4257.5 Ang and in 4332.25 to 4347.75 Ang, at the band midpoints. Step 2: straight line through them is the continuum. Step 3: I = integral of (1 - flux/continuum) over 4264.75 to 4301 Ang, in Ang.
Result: 5.5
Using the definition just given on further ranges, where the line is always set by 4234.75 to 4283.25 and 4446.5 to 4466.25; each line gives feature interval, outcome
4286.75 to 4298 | 1.7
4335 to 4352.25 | -3.5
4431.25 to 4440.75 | -0.5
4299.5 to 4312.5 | 2.4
